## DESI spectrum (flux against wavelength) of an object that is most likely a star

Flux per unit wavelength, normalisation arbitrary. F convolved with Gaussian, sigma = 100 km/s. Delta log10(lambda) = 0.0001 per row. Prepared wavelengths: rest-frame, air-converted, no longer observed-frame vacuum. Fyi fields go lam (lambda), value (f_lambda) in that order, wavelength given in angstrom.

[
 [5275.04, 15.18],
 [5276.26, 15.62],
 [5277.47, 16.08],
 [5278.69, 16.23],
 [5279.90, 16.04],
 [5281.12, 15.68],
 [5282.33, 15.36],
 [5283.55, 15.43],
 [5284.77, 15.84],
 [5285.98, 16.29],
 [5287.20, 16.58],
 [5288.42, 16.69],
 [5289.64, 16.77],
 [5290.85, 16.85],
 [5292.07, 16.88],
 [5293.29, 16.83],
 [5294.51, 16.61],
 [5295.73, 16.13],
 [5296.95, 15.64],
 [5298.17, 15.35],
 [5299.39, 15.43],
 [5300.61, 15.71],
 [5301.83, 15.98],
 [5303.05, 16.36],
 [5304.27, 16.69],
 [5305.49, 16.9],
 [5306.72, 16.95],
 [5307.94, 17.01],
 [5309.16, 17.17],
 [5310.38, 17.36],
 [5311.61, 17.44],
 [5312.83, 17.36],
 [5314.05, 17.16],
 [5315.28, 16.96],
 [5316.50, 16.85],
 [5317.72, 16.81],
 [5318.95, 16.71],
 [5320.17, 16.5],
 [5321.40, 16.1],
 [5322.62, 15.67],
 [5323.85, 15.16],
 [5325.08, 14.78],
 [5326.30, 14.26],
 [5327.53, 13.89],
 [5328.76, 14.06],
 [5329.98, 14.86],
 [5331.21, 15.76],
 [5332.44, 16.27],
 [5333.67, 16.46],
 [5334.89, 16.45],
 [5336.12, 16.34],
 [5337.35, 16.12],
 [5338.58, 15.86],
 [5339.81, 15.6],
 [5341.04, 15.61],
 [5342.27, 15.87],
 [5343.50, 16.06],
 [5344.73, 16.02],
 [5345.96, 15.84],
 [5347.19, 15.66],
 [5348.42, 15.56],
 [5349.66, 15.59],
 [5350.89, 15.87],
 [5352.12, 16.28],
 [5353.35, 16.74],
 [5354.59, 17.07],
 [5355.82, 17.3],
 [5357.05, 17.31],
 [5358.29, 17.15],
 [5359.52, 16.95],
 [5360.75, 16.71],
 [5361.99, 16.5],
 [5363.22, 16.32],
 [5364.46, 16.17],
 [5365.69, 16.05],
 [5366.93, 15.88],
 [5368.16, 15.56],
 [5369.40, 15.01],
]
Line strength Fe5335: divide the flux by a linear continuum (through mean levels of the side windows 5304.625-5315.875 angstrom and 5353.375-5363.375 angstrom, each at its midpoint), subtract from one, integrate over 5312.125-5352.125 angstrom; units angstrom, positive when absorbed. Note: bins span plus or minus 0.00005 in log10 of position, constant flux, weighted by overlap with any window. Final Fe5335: 2.7 angstrom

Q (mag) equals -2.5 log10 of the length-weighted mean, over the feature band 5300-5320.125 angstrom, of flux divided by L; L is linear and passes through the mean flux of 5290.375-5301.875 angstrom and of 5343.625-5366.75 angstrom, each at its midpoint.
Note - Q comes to -0.04 mag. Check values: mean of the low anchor 16.1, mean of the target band 16.8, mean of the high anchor 16.4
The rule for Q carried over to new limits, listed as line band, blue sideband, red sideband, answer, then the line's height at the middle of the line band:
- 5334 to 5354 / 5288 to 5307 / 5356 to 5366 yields 0.04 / 16.6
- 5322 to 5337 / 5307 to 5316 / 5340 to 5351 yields 0.07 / 16.4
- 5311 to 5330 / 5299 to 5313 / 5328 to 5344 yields 0.02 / 16.3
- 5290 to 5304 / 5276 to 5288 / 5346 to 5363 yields -0.01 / 16.1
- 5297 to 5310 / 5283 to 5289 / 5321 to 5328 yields -0.05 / 15.6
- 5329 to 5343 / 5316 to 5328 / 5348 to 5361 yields 0.01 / 16.1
